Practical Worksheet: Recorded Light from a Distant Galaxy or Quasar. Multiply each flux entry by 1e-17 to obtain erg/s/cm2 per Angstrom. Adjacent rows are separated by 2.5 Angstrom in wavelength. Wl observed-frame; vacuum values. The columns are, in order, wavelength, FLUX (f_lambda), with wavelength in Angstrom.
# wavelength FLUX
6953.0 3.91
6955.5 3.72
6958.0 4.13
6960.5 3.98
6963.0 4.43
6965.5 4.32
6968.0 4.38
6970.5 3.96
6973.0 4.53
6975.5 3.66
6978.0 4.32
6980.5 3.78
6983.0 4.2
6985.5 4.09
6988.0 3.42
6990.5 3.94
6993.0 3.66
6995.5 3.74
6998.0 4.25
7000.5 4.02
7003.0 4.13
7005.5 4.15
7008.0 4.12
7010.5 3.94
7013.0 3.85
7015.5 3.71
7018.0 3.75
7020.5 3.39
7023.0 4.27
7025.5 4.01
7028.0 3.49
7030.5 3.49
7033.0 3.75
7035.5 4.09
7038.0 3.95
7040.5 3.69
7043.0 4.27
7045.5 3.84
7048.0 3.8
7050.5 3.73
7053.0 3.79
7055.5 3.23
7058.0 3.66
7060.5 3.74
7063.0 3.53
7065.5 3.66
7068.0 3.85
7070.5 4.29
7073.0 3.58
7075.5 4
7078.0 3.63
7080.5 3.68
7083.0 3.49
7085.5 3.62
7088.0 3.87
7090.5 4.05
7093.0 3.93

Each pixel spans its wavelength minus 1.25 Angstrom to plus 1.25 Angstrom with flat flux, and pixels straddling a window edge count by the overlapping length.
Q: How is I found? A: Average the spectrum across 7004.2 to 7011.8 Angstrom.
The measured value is 4.07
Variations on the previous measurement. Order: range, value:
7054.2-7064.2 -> 3.54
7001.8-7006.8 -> 4.14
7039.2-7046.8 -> 3.93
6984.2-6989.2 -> 3.76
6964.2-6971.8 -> 4.22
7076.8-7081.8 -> 3.65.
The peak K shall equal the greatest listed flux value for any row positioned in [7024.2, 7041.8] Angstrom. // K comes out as 4.09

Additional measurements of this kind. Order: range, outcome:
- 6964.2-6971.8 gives 4.38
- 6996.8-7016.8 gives 4.25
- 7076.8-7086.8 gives 3.68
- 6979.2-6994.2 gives 4.2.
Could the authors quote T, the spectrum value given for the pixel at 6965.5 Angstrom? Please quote 4.32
